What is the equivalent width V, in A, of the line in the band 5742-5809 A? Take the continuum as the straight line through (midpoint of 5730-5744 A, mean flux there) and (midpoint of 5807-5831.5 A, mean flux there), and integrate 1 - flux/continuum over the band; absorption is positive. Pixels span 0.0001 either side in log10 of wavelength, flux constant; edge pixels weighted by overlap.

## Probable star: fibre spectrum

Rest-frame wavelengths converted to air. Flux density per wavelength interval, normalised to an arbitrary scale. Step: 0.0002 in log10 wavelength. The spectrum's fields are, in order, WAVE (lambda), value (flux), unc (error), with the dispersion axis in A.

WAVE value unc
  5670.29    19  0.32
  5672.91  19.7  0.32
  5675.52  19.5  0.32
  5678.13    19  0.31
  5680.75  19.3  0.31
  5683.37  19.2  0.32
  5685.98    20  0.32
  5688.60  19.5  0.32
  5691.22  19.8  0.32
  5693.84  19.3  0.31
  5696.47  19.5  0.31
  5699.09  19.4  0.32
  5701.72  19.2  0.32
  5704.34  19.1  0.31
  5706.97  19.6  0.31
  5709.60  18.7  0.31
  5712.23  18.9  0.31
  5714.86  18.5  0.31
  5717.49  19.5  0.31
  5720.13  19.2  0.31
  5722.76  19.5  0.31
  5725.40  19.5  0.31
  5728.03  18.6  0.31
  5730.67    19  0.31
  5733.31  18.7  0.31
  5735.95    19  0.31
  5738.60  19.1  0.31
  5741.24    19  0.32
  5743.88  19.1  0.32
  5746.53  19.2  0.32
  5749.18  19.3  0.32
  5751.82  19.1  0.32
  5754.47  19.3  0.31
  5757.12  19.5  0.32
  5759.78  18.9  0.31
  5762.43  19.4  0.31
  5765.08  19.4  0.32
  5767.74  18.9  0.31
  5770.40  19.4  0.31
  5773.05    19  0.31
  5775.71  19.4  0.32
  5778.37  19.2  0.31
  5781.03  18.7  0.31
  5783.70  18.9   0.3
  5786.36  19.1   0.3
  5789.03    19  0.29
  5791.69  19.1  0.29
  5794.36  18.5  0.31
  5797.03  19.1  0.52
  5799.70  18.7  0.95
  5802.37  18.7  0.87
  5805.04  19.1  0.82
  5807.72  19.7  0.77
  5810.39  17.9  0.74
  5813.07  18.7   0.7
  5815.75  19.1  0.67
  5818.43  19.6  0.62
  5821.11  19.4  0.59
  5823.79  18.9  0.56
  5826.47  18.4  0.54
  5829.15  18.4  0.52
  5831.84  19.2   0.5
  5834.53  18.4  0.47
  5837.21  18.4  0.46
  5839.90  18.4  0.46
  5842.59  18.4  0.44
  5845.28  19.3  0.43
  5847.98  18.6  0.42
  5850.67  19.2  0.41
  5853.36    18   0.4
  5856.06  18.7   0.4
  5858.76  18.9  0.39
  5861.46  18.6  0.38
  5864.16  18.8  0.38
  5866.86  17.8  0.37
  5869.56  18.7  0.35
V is -0.60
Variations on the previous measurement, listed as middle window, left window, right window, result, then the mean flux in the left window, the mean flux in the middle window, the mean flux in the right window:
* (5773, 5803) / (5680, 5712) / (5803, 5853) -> 0.05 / 19.4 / 19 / 18.8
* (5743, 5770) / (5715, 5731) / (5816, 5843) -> -0.23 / 19.2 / 19.2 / 18.8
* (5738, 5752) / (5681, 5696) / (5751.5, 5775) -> 0.12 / 19.5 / 19.1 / 19.2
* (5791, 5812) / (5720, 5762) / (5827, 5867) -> 0.00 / 19.1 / 18.8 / 18.6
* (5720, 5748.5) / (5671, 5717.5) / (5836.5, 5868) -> 0.07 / 19.3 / 19.1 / 18.6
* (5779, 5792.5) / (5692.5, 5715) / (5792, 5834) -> -0.01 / 19.2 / 19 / 18.9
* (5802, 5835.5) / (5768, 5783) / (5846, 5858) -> -0.06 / 19.1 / 18.9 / 18.7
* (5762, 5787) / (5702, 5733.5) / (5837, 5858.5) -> -0.31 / 19.1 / 19.1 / 18.6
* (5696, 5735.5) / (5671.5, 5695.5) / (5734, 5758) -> 0.40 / 19.5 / 19.1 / 19.2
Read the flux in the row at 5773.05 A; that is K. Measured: 19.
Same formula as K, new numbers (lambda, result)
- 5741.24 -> 19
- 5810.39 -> 17.9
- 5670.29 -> 19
